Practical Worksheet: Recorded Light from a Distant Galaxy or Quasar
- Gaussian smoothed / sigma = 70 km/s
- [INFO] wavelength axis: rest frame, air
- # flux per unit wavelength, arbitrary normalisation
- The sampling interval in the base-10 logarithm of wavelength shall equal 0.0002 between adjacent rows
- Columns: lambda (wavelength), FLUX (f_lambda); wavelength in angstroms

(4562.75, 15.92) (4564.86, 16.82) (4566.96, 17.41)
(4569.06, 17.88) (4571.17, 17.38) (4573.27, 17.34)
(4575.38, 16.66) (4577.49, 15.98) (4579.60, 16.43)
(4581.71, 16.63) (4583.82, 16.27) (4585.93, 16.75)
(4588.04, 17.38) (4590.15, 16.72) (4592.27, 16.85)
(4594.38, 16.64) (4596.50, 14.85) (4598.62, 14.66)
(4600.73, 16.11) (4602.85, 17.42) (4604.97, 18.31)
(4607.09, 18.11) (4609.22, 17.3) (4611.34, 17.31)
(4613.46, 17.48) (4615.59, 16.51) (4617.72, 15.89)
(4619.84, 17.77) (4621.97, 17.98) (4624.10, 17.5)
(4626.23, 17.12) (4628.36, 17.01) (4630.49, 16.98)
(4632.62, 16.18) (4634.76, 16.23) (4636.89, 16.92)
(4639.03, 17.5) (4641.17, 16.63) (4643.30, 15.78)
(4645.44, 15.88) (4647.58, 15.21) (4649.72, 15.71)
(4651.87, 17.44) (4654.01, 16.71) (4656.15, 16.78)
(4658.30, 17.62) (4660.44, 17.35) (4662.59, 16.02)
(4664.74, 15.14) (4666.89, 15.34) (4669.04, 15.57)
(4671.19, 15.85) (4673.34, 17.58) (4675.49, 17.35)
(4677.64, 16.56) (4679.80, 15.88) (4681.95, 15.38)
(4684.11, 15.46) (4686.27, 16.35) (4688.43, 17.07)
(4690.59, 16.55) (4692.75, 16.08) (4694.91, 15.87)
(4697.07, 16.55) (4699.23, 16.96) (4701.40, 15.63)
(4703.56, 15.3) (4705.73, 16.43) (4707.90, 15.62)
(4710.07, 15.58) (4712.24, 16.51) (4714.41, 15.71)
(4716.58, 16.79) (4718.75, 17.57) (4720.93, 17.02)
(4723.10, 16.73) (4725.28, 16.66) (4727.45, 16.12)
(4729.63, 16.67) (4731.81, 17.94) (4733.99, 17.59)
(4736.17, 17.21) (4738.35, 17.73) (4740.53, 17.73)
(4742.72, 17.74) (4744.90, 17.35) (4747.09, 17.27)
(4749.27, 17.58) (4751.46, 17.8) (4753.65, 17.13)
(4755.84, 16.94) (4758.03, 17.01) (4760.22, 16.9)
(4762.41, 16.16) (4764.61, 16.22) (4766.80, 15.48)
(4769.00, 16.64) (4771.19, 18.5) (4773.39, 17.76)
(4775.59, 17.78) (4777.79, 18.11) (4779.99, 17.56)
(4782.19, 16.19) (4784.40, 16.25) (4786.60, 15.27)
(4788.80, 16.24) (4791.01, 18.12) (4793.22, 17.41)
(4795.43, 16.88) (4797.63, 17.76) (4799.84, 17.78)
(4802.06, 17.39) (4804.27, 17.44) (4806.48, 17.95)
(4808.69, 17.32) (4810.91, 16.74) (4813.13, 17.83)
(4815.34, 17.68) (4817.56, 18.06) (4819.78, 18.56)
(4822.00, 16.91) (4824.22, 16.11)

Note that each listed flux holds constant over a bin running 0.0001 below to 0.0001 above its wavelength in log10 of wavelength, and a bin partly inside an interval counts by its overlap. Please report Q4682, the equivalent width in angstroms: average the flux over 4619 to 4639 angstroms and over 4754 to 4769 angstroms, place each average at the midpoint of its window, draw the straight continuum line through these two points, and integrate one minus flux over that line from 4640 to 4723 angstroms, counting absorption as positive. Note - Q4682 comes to 2.76 angstroms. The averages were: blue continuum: 17.1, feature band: 16.3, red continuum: 16.5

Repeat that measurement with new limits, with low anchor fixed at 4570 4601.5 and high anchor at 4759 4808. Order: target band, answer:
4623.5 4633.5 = -0.22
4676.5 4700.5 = 0.77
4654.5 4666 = 0.08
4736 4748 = -0.41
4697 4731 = 0.99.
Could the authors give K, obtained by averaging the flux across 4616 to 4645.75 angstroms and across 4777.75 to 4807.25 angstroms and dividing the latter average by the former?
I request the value 1.02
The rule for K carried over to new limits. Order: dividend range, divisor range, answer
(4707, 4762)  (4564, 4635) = 1.01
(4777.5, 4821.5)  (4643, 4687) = 1.07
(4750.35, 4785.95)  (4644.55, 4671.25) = 1.05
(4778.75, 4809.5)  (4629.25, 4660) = 1.03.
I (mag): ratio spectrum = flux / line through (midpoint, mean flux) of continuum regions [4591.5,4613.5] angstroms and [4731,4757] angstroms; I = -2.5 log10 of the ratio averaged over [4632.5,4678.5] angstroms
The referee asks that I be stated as 0.04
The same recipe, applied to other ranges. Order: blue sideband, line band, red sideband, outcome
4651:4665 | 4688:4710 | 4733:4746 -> 0.07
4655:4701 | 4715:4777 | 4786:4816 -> -0.02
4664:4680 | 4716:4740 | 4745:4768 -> -0.03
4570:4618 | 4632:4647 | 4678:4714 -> 0.00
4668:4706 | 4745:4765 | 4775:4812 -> -0.01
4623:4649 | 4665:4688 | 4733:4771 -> 0.04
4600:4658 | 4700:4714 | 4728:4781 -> 0.08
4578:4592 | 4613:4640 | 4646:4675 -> -0.03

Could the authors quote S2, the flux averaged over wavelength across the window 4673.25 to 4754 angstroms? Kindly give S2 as 16.7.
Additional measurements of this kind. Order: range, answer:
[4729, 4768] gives 17.1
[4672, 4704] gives 16.3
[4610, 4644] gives 16.9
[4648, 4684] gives 16.3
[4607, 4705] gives 16.5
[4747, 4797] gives 17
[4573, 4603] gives 16.4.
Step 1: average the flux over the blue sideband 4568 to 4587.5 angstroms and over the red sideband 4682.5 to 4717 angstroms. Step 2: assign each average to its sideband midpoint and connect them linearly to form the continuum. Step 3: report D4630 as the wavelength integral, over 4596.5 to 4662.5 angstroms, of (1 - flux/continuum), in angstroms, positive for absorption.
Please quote -1.1 angstroms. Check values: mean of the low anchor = 16.8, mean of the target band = 16.8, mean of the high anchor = 16.1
